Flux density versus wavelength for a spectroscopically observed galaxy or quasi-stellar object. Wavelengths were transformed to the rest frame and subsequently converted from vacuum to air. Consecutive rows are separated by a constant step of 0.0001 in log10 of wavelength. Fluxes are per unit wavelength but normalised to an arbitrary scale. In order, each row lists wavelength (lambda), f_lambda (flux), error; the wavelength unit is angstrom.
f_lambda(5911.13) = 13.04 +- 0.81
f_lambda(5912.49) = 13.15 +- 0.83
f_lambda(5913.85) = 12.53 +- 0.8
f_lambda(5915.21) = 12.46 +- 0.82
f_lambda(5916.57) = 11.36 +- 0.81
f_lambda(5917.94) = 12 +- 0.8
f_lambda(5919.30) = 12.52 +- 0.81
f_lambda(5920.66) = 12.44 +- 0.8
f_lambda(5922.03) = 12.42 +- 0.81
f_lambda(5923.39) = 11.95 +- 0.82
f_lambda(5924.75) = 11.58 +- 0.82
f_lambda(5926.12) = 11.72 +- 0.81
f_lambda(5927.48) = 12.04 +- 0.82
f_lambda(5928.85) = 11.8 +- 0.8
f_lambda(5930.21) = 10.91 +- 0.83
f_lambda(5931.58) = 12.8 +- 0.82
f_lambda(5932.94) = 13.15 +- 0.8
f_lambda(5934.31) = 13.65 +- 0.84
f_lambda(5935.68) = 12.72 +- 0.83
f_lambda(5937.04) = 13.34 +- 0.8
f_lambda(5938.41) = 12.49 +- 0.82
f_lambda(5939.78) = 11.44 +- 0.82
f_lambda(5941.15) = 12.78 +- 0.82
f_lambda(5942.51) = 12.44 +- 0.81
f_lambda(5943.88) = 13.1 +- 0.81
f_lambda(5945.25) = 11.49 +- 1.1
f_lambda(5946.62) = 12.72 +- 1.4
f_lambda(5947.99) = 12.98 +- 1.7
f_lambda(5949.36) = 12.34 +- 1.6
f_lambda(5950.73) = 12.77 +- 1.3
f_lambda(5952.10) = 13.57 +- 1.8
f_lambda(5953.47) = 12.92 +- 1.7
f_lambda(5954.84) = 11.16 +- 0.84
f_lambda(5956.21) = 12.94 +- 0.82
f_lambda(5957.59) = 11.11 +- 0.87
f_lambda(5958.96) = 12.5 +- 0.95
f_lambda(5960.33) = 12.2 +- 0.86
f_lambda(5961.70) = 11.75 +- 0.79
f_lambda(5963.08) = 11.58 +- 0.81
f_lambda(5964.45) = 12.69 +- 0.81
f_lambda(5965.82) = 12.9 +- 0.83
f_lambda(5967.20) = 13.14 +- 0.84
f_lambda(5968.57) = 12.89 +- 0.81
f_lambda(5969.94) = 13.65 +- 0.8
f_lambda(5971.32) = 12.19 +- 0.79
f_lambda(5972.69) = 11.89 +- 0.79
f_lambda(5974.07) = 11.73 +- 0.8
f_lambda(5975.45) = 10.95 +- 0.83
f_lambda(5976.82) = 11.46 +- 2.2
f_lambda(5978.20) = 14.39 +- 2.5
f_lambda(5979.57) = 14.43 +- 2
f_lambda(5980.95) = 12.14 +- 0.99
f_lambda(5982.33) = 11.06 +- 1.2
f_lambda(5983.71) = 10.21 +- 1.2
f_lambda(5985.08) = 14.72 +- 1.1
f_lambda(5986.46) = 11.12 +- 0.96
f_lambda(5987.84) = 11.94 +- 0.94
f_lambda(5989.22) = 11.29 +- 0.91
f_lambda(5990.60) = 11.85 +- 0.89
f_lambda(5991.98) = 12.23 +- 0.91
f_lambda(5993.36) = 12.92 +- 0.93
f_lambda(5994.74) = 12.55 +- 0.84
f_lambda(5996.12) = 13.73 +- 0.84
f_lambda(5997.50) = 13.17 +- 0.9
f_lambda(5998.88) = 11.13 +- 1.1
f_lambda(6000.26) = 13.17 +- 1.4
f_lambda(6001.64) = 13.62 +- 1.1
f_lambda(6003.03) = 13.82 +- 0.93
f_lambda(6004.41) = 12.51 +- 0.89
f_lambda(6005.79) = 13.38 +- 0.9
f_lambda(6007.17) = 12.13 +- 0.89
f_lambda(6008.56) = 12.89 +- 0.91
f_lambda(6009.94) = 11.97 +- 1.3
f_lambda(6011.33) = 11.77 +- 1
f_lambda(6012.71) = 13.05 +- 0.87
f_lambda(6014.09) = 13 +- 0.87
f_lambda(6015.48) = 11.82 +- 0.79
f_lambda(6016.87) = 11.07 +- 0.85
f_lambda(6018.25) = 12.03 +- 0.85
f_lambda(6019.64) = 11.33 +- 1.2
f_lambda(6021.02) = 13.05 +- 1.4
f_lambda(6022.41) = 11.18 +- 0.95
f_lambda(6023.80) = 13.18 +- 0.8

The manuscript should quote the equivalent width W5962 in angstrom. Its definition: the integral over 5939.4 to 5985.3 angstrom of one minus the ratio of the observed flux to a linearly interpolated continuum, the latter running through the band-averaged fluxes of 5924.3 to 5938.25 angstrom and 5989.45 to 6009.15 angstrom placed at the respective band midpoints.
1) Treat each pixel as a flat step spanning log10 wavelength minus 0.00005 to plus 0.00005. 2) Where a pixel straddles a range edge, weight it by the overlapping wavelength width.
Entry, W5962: 0.56 angstrom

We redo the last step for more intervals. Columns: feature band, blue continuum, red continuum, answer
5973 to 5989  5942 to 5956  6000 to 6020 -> 0.5 angstrom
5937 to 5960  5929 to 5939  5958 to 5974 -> 0.2 angstrom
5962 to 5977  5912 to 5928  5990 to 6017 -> 0.2 angstrom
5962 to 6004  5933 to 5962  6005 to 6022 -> -0.3 angstrom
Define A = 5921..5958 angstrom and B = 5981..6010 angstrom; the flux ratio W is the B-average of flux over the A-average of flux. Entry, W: 1.0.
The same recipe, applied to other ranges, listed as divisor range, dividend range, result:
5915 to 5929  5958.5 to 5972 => 1.04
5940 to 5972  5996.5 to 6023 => 1.00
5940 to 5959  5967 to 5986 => 1.00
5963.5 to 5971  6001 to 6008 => 1.01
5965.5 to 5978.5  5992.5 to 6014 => 1.03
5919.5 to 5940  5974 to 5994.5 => 0.99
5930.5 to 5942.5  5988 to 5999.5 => 0.97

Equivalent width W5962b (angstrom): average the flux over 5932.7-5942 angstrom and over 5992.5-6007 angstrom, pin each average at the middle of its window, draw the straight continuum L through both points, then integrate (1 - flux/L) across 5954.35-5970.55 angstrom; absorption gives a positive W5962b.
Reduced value 0.59 angstrom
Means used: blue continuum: 12.8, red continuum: 13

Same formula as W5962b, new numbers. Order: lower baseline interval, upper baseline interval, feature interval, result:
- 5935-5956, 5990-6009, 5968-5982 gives 0.2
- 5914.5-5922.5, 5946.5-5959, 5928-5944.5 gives -0.3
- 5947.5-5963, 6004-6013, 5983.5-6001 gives 0.1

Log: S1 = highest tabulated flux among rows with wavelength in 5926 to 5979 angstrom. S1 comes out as 14.39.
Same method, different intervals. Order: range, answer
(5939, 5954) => 13.57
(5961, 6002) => 14.72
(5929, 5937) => 13.65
